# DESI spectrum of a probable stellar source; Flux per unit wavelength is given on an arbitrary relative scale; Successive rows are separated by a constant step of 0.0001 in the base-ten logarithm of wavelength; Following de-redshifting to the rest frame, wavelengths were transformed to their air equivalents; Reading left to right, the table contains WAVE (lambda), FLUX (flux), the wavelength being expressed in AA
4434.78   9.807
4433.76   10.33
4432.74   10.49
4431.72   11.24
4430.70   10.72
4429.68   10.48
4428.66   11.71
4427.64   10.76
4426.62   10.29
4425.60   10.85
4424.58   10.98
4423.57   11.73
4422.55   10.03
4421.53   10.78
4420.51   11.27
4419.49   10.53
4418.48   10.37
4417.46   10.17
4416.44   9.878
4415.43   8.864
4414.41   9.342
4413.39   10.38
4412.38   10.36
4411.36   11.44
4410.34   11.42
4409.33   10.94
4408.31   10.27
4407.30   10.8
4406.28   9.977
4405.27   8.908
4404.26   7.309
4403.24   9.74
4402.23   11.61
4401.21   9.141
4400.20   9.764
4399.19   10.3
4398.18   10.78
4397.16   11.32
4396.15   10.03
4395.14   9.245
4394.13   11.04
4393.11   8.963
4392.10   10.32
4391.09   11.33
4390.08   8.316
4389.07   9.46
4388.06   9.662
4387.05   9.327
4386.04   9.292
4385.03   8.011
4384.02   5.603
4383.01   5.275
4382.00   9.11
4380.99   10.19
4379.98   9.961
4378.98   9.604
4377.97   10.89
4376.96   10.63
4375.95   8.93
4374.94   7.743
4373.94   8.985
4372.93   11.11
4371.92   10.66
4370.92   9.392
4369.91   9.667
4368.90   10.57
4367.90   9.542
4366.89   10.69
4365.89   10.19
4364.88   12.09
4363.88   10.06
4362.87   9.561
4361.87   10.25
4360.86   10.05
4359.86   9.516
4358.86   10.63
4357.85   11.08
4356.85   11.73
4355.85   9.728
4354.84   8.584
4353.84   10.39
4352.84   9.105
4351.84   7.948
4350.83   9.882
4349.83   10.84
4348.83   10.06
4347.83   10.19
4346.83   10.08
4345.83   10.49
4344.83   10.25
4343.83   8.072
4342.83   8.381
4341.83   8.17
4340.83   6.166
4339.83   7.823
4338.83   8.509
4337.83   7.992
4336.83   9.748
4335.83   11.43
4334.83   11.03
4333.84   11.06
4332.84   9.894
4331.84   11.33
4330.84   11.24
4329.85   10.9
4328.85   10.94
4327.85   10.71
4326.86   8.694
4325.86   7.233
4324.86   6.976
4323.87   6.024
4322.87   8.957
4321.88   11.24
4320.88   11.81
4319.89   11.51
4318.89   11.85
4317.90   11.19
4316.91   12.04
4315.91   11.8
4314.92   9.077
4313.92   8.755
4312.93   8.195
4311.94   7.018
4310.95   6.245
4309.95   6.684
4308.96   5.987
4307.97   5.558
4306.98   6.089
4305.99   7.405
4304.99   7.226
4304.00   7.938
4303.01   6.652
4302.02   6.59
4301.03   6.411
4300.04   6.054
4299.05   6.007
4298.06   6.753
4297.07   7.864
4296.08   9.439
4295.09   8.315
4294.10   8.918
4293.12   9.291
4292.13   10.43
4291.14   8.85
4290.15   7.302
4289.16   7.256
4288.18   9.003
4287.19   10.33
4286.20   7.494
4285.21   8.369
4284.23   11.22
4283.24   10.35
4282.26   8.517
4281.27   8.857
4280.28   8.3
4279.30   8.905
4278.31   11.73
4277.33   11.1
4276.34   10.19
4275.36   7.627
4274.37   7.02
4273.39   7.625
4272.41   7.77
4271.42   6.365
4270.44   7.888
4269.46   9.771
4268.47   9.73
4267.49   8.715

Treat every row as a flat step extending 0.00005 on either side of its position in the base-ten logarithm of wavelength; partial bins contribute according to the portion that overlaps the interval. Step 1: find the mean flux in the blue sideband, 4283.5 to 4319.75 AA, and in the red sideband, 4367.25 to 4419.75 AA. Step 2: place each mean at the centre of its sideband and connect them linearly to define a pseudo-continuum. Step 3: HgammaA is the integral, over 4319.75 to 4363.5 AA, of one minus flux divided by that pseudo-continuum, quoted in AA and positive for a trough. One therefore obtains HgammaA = -3.8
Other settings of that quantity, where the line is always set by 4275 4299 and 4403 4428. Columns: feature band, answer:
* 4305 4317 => 1.9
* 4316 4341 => -1.4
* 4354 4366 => -0.7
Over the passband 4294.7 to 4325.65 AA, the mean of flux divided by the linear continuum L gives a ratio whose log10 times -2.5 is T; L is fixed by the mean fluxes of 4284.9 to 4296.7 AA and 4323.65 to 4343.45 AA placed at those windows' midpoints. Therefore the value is 0.10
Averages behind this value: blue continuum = 8.74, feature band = 8.17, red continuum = 9.25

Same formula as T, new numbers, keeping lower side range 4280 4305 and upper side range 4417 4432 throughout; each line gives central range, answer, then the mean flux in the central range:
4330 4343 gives -0.050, 9.51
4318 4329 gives -0.096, 9.65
